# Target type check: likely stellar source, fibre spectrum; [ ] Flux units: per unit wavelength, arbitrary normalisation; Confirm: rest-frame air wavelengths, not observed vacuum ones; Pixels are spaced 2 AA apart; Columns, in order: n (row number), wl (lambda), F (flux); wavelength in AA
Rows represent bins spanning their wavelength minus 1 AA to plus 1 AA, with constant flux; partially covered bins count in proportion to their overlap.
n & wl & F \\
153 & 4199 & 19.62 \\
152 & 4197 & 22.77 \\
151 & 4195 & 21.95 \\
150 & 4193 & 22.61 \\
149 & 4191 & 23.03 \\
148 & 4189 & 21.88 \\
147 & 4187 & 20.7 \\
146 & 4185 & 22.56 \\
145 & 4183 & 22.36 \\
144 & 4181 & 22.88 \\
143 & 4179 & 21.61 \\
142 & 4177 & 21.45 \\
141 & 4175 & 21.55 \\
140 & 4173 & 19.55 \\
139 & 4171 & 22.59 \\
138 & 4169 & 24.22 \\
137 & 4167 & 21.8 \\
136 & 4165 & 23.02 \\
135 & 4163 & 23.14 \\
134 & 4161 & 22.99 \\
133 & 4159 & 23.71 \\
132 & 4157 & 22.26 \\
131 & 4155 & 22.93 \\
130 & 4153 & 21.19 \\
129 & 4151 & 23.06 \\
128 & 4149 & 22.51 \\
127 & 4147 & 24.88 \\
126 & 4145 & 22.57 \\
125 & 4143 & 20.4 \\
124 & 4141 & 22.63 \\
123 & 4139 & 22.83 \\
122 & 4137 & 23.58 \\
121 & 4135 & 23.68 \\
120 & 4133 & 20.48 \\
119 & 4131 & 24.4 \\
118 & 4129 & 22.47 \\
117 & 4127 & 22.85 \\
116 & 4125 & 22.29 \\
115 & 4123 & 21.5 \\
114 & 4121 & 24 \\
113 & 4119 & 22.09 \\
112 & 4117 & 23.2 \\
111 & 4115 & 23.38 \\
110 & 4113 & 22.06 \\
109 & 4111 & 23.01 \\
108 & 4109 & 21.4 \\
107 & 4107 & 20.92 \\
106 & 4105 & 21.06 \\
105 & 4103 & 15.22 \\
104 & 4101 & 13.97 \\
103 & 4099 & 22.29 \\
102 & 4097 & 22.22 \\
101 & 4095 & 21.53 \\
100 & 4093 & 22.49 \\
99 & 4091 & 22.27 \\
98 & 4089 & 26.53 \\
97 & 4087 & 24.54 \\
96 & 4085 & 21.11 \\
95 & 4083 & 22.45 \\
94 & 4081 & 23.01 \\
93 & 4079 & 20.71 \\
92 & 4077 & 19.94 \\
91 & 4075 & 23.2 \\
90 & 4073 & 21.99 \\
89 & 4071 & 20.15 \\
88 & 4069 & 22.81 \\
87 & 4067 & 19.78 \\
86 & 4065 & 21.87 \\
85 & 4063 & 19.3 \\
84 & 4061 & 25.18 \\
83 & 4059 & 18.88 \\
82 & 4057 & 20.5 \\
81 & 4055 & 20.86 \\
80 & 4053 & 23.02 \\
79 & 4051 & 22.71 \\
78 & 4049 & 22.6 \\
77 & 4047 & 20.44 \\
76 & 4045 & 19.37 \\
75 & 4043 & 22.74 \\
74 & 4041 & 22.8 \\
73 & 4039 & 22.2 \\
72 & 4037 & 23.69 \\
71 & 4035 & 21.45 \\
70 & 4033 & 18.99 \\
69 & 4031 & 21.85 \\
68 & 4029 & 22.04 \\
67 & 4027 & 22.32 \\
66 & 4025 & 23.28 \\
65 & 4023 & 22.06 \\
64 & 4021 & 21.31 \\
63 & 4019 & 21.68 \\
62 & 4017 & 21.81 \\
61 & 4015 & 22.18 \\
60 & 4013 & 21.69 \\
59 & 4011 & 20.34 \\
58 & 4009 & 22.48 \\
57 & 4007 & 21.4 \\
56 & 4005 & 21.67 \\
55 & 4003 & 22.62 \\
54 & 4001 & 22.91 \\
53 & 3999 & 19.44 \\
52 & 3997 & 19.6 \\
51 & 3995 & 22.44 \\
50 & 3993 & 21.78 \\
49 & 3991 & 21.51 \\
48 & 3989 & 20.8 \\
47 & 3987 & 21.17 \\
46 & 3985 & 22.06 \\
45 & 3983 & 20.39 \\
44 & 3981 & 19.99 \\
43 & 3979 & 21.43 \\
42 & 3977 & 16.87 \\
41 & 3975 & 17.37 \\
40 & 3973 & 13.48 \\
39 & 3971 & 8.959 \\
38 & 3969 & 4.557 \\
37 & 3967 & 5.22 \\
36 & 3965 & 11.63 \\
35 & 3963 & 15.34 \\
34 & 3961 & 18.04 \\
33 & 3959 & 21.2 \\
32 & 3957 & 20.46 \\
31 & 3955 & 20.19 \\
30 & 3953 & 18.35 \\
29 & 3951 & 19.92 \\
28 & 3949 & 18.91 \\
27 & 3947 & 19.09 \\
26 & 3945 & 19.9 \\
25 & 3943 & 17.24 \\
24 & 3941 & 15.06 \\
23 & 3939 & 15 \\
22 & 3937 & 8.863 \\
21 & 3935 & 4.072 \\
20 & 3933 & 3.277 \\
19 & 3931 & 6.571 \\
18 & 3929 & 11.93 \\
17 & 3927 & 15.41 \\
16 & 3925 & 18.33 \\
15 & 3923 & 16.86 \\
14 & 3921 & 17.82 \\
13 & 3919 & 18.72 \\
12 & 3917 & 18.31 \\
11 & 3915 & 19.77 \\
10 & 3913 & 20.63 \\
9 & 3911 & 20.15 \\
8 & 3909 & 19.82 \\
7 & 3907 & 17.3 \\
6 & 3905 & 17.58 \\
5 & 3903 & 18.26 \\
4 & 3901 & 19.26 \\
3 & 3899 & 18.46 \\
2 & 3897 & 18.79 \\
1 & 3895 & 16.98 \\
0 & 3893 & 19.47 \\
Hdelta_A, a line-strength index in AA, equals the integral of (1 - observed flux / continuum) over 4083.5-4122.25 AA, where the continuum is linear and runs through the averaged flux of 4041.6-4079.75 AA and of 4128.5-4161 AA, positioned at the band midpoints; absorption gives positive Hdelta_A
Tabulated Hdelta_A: 0.5 AA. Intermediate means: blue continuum 21.4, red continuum 22.7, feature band 21.8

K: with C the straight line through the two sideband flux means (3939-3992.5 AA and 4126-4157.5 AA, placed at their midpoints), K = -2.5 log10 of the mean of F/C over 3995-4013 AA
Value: -0.16 mag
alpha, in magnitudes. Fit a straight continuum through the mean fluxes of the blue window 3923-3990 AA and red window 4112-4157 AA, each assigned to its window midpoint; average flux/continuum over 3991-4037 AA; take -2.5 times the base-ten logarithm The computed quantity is -0.21 mag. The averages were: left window 15.5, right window 22.7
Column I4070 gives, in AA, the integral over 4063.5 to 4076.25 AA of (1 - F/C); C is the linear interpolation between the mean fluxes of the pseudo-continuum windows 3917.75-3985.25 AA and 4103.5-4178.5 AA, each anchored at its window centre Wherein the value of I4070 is -1.1 AA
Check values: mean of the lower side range 15.3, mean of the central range 21.5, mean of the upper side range 22.4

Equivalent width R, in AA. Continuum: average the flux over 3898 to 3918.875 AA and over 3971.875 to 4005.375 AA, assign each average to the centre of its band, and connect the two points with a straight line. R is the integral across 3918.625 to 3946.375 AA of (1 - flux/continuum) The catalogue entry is 8.4 AA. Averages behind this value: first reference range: 18.9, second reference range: 20.3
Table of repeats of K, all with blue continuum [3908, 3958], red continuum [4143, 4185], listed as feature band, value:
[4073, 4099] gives -0.108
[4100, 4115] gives 0.055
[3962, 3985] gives 0.197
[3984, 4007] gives -0.197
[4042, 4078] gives -0.094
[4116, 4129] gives -0.064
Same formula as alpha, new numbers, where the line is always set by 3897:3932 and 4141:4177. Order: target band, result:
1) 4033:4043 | -0.12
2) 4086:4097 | -0.11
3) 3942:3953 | -0.05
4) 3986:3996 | -0.14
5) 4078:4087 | -0.06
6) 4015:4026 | -0.13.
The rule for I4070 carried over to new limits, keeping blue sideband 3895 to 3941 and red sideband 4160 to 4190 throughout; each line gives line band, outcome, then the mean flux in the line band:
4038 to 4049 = -1.6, 21.6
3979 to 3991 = -2.5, 21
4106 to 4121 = -1.3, 22.4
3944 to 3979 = 1.5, 16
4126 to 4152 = -1.9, 22.8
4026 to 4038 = -2.0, 21.7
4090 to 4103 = -0.1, 20.4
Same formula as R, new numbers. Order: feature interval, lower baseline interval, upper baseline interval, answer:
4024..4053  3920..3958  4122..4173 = -4.99 AA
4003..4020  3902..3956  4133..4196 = -3.09 AA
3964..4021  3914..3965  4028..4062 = 0.20 AA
